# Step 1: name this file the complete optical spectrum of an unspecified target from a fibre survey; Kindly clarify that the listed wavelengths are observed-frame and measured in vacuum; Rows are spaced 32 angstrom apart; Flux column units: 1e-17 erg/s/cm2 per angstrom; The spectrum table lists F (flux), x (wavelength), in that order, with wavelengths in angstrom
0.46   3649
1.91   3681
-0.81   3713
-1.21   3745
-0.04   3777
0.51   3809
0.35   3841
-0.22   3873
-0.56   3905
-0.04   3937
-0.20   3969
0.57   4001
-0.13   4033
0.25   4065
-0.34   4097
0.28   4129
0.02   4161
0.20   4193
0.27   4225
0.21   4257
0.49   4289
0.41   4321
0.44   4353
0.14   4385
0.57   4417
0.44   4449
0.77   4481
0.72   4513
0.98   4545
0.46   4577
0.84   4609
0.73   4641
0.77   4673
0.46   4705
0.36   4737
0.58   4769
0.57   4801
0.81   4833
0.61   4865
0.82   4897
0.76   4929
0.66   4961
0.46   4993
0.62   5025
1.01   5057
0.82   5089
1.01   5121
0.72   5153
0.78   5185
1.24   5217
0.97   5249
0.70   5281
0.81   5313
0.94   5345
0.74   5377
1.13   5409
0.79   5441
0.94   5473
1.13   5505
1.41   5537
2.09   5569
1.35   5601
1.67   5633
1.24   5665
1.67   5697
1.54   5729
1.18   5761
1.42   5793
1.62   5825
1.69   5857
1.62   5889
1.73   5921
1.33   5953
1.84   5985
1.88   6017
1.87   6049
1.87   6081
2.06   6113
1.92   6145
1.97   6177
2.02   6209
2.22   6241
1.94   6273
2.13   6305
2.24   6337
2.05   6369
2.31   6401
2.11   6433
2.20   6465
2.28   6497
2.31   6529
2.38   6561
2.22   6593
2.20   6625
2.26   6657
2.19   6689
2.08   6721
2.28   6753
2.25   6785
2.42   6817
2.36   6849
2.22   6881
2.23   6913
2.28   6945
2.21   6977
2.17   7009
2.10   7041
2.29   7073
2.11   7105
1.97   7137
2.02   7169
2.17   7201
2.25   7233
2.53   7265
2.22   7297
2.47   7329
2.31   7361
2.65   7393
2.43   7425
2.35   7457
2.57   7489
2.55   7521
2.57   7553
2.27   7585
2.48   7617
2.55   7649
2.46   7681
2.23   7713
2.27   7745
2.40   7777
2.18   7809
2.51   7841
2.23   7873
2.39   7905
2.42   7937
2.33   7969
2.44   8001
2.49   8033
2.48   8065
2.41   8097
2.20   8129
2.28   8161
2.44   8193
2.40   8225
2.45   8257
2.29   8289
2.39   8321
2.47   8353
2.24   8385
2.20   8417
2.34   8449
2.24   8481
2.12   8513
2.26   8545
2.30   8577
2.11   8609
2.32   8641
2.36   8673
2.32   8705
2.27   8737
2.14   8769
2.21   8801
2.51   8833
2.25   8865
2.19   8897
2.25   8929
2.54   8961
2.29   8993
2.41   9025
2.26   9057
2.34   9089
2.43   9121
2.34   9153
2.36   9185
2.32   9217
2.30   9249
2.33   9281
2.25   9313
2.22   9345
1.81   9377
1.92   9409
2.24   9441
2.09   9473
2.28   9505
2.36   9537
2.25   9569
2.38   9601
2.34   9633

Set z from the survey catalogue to 0.38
